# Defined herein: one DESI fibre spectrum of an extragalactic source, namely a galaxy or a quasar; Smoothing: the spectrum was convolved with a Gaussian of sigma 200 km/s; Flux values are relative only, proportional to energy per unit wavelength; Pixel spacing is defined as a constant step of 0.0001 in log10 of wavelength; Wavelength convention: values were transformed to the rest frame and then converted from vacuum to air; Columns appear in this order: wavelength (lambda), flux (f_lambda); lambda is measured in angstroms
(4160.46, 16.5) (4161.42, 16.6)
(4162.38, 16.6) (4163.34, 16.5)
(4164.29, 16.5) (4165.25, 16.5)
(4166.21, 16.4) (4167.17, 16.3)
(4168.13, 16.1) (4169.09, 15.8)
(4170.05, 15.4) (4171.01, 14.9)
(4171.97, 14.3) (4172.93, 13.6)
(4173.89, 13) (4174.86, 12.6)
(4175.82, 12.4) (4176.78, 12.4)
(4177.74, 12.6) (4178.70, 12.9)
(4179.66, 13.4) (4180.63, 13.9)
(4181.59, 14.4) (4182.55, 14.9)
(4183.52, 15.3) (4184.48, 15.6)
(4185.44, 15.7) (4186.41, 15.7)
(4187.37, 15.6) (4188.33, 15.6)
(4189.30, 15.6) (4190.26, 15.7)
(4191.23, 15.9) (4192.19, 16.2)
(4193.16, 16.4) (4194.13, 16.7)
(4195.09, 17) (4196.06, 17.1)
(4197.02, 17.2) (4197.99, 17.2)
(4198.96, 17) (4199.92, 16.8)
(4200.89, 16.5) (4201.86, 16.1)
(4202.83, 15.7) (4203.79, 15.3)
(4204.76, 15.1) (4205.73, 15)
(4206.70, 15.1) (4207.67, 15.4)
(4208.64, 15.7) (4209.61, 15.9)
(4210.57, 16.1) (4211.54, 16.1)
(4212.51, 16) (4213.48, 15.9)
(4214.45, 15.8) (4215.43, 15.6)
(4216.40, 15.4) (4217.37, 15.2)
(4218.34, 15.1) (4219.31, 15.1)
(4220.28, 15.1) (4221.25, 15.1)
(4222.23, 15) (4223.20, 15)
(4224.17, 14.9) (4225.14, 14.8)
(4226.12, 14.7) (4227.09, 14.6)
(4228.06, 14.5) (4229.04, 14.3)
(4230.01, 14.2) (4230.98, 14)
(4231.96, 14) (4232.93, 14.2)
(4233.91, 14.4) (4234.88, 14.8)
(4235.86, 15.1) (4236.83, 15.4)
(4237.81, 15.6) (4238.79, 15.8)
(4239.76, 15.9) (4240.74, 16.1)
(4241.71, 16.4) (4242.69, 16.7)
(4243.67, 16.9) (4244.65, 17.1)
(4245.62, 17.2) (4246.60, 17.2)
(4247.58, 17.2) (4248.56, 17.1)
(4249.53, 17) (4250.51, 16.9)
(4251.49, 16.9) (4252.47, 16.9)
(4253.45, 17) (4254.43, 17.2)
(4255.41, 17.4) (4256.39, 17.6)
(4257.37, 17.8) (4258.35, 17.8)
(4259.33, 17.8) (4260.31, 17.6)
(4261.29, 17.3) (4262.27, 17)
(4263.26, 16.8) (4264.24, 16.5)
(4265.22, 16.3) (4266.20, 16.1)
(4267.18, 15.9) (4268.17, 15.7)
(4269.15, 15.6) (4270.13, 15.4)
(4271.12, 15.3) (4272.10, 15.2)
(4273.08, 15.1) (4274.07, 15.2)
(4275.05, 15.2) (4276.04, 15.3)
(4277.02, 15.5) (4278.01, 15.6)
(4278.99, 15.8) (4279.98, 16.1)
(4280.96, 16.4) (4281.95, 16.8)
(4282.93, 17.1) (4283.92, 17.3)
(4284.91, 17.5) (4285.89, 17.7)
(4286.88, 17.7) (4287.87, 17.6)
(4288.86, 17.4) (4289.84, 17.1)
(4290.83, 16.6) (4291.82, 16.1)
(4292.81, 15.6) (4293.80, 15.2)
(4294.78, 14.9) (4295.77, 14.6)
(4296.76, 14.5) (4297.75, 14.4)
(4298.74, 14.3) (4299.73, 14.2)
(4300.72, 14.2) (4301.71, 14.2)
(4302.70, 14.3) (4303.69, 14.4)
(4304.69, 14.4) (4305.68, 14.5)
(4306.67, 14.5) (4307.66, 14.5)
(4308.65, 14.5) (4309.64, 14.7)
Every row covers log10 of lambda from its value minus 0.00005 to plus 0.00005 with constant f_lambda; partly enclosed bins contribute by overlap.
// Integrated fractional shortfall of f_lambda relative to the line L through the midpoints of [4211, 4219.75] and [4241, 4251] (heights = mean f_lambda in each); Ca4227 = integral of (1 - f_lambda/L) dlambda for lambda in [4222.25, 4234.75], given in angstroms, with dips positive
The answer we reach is 1.3 angstroms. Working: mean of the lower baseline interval 15.6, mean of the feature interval 14.5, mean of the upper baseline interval 17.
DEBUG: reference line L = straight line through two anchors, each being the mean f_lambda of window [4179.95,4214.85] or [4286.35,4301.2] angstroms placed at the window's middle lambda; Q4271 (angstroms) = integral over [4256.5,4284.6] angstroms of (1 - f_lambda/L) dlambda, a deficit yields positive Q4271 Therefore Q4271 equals -1.1 angstroms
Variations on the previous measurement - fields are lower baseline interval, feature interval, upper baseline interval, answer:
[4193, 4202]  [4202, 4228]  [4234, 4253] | 2.09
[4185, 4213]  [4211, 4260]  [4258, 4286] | 0.86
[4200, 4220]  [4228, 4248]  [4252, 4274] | 0.67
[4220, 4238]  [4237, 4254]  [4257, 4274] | -1.34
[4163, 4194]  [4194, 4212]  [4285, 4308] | -1.32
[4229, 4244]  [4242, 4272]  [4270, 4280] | -2.92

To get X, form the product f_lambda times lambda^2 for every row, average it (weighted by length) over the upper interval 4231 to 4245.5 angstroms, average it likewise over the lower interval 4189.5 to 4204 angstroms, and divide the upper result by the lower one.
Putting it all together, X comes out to 0.97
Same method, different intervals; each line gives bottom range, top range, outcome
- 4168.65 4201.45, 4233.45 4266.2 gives 1.13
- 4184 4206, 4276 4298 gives 1.05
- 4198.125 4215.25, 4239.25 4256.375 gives 1.09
